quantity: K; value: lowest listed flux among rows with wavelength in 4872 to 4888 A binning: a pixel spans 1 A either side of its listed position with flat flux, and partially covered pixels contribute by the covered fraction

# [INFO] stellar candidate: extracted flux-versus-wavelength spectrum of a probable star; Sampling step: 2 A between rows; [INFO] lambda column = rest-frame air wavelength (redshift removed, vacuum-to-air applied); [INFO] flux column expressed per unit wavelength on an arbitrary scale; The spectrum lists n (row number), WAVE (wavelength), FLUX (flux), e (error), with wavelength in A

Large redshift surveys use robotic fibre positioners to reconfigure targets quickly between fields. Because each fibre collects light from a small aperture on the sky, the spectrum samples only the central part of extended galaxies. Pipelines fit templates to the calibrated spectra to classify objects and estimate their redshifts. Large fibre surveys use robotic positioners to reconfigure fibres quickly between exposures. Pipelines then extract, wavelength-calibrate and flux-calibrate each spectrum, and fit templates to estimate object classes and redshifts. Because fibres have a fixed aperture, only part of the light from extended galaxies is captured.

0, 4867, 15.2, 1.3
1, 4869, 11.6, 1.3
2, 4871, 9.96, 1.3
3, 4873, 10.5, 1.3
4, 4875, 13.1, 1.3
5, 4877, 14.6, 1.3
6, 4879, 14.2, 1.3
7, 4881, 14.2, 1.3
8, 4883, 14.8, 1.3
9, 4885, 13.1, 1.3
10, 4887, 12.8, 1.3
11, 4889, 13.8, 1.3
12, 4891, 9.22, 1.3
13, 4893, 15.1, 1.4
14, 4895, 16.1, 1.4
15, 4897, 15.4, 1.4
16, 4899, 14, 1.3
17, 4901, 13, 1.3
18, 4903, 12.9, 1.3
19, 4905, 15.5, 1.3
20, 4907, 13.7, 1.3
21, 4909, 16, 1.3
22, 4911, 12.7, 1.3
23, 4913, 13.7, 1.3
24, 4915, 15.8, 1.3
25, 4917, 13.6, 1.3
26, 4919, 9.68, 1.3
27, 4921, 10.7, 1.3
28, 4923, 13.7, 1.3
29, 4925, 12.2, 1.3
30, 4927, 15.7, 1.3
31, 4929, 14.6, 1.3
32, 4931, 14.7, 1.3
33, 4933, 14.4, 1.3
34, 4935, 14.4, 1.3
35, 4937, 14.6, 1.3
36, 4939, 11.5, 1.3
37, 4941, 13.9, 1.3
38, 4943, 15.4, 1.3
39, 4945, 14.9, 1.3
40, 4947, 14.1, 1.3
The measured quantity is 10.5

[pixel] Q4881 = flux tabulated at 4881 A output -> 14.2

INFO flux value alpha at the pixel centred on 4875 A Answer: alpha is 13.1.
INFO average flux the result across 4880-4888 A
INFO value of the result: 13.7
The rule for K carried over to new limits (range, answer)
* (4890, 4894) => 9.22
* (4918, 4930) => 9.68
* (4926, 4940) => 11.5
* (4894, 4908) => 12.9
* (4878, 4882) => 14.2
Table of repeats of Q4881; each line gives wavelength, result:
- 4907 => 13.7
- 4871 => 9.96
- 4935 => 14.4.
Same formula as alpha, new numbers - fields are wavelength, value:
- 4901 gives 13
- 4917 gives 13.6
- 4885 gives 13.1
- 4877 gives 14.6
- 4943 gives 15.4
